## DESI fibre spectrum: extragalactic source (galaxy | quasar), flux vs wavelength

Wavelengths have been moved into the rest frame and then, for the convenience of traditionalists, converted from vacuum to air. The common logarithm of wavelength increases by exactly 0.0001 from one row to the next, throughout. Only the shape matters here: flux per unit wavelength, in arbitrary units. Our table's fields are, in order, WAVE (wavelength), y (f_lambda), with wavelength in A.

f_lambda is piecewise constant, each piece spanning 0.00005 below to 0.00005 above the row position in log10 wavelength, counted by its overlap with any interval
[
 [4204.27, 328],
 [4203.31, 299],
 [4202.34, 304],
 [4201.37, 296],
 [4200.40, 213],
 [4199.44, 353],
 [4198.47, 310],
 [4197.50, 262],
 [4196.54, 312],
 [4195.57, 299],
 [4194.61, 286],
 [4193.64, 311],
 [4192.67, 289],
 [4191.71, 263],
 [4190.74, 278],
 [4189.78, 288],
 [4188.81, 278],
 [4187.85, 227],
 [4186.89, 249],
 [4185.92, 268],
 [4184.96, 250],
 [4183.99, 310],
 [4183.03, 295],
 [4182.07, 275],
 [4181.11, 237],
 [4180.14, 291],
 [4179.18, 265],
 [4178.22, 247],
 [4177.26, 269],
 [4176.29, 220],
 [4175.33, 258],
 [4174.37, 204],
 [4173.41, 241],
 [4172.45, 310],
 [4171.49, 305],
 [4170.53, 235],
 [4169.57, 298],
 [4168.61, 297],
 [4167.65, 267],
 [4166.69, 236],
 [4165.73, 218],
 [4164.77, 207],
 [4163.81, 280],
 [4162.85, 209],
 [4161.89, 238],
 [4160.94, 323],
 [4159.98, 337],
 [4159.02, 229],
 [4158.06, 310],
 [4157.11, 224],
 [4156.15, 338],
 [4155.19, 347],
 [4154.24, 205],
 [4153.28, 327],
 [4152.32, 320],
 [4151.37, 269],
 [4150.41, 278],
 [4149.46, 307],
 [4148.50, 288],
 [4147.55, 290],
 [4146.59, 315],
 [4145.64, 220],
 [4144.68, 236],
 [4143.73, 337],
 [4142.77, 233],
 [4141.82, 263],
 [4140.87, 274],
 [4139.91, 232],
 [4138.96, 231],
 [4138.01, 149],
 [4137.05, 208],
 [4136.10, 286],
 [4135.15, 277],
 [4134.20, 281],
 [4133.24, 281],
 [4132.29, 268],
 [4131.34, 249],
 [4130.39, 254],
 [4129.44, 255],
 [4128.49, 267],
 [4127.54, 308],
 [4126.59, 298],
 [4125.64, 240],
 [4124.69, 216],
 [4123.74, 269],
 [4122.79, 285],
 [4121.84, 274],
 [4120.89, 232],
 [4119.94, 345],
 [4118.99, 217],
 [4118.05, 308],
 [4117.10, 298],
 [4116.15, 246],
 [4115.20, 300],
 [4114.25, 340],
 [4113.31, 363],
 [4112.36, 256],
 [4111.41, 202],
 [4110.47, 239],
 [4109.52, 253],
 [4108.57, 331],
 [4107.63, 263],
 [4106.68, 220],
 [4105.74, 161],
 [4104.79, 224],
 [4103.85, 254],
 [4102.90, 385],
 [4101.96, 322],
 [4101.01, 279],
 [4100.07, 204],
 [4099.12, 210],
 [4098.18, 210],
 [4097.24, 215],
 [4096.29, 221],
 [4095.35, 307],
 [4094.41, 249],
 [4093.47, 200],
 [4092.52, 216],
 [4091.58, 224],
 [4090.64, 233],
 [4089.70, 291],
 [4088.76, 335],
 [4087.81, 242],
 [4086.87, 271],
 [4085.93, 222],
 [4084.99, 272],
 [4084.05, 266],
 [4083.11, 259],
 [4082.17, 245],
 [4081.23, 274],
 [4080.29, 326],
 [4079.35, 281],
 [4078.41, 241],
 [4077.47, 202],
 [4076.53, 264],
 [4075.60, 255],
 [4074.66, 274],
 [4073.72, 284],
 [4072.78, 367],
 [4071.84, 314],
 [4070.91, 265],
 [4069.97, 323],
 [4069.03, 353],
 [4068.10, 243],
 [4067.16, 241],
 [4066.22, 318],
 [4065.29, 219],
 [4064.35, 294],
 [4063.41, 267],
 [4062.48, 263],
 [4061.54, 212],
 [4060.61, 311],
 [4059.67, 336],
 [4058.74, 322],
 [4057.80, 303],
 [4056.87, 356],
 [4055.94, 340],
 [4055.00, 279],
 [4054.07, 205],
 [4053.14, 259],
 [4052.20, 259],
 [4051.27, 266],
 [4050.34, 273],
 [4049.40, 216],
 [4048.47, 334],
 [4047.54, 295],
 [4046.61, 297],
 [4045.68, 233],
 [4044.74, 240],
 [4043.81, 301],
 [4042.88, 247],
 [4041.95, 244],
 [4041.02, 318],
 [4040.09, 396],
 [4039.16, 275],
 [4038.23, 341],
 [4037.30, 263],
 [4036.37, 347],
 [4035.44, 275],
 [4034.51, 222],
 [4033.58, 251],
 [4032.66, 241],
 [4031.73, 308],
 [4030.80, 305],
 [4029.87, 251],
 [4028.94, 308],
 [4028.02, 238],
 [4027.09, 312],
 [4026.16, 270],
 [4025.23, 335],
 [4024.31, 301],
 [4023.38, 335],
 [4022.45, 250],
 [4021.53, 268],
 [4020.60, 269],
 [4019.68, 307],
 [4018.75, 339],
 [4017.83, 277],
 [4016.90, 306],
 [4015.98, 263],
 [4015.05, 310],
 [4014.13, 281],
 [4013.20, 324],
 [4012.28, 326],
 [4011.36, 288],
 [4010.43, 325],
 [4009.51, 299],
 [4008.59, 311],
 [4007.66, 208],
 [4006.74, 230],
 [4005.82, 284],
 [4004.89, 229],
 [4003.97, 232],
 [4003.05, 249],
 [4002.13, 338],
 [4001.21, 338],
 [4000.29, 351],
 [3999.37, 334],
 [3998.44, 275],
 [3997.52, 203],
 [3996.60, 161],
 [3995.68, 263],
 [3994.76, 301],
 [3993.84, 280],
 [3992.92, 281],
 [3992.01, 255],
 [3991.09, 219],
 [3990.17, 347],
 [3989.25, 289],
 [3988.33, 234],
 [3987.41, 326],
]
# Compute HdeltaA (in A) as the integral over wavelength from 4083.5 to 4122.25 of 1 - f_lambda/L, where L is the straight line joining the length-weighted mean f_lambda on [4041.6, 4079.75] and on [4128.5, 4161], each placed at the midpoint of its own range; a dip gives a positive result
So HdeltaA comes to 1.9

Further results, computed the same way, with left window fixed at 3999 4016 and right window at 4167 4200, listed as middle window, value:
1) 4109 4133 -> 0.8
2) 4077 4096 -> 1.8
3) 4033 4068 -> 0.7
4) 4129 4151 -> 1.4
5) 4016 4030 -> -0.1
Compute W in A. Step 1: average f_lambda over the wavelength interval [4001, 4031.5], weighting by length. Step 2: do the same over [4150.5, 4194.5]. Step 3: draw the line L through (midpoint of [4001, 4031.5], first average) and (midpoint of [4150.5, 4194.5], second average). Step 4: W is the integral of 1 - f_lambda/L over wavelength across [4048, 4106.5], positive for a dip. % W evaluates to 2.6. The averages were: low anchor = 288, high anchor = 270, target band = 268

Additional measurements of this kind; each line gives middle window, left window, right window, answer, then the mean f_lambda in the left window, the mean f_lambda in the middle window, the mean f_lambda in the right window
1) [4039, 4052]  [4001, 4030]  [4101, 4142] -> 0.0 A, 288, 281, 266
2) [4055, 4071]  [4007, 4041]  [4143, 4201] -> -0.3 A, 292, 292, 274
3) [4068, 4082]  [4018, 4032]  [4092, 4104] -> -1.1 A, 293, 285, 251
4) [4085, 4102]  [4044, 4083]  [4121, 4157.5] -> 1.8 A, 279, 246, 268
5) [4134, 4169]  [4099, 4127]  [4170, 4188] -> -0.3 A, 268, 267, 262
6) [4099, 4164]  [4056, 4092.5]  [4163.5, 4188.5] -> -0.4 A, 278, 270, 260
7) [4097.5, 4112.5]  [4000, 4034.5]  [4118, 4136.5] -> 1.3 A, 287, 250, 270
